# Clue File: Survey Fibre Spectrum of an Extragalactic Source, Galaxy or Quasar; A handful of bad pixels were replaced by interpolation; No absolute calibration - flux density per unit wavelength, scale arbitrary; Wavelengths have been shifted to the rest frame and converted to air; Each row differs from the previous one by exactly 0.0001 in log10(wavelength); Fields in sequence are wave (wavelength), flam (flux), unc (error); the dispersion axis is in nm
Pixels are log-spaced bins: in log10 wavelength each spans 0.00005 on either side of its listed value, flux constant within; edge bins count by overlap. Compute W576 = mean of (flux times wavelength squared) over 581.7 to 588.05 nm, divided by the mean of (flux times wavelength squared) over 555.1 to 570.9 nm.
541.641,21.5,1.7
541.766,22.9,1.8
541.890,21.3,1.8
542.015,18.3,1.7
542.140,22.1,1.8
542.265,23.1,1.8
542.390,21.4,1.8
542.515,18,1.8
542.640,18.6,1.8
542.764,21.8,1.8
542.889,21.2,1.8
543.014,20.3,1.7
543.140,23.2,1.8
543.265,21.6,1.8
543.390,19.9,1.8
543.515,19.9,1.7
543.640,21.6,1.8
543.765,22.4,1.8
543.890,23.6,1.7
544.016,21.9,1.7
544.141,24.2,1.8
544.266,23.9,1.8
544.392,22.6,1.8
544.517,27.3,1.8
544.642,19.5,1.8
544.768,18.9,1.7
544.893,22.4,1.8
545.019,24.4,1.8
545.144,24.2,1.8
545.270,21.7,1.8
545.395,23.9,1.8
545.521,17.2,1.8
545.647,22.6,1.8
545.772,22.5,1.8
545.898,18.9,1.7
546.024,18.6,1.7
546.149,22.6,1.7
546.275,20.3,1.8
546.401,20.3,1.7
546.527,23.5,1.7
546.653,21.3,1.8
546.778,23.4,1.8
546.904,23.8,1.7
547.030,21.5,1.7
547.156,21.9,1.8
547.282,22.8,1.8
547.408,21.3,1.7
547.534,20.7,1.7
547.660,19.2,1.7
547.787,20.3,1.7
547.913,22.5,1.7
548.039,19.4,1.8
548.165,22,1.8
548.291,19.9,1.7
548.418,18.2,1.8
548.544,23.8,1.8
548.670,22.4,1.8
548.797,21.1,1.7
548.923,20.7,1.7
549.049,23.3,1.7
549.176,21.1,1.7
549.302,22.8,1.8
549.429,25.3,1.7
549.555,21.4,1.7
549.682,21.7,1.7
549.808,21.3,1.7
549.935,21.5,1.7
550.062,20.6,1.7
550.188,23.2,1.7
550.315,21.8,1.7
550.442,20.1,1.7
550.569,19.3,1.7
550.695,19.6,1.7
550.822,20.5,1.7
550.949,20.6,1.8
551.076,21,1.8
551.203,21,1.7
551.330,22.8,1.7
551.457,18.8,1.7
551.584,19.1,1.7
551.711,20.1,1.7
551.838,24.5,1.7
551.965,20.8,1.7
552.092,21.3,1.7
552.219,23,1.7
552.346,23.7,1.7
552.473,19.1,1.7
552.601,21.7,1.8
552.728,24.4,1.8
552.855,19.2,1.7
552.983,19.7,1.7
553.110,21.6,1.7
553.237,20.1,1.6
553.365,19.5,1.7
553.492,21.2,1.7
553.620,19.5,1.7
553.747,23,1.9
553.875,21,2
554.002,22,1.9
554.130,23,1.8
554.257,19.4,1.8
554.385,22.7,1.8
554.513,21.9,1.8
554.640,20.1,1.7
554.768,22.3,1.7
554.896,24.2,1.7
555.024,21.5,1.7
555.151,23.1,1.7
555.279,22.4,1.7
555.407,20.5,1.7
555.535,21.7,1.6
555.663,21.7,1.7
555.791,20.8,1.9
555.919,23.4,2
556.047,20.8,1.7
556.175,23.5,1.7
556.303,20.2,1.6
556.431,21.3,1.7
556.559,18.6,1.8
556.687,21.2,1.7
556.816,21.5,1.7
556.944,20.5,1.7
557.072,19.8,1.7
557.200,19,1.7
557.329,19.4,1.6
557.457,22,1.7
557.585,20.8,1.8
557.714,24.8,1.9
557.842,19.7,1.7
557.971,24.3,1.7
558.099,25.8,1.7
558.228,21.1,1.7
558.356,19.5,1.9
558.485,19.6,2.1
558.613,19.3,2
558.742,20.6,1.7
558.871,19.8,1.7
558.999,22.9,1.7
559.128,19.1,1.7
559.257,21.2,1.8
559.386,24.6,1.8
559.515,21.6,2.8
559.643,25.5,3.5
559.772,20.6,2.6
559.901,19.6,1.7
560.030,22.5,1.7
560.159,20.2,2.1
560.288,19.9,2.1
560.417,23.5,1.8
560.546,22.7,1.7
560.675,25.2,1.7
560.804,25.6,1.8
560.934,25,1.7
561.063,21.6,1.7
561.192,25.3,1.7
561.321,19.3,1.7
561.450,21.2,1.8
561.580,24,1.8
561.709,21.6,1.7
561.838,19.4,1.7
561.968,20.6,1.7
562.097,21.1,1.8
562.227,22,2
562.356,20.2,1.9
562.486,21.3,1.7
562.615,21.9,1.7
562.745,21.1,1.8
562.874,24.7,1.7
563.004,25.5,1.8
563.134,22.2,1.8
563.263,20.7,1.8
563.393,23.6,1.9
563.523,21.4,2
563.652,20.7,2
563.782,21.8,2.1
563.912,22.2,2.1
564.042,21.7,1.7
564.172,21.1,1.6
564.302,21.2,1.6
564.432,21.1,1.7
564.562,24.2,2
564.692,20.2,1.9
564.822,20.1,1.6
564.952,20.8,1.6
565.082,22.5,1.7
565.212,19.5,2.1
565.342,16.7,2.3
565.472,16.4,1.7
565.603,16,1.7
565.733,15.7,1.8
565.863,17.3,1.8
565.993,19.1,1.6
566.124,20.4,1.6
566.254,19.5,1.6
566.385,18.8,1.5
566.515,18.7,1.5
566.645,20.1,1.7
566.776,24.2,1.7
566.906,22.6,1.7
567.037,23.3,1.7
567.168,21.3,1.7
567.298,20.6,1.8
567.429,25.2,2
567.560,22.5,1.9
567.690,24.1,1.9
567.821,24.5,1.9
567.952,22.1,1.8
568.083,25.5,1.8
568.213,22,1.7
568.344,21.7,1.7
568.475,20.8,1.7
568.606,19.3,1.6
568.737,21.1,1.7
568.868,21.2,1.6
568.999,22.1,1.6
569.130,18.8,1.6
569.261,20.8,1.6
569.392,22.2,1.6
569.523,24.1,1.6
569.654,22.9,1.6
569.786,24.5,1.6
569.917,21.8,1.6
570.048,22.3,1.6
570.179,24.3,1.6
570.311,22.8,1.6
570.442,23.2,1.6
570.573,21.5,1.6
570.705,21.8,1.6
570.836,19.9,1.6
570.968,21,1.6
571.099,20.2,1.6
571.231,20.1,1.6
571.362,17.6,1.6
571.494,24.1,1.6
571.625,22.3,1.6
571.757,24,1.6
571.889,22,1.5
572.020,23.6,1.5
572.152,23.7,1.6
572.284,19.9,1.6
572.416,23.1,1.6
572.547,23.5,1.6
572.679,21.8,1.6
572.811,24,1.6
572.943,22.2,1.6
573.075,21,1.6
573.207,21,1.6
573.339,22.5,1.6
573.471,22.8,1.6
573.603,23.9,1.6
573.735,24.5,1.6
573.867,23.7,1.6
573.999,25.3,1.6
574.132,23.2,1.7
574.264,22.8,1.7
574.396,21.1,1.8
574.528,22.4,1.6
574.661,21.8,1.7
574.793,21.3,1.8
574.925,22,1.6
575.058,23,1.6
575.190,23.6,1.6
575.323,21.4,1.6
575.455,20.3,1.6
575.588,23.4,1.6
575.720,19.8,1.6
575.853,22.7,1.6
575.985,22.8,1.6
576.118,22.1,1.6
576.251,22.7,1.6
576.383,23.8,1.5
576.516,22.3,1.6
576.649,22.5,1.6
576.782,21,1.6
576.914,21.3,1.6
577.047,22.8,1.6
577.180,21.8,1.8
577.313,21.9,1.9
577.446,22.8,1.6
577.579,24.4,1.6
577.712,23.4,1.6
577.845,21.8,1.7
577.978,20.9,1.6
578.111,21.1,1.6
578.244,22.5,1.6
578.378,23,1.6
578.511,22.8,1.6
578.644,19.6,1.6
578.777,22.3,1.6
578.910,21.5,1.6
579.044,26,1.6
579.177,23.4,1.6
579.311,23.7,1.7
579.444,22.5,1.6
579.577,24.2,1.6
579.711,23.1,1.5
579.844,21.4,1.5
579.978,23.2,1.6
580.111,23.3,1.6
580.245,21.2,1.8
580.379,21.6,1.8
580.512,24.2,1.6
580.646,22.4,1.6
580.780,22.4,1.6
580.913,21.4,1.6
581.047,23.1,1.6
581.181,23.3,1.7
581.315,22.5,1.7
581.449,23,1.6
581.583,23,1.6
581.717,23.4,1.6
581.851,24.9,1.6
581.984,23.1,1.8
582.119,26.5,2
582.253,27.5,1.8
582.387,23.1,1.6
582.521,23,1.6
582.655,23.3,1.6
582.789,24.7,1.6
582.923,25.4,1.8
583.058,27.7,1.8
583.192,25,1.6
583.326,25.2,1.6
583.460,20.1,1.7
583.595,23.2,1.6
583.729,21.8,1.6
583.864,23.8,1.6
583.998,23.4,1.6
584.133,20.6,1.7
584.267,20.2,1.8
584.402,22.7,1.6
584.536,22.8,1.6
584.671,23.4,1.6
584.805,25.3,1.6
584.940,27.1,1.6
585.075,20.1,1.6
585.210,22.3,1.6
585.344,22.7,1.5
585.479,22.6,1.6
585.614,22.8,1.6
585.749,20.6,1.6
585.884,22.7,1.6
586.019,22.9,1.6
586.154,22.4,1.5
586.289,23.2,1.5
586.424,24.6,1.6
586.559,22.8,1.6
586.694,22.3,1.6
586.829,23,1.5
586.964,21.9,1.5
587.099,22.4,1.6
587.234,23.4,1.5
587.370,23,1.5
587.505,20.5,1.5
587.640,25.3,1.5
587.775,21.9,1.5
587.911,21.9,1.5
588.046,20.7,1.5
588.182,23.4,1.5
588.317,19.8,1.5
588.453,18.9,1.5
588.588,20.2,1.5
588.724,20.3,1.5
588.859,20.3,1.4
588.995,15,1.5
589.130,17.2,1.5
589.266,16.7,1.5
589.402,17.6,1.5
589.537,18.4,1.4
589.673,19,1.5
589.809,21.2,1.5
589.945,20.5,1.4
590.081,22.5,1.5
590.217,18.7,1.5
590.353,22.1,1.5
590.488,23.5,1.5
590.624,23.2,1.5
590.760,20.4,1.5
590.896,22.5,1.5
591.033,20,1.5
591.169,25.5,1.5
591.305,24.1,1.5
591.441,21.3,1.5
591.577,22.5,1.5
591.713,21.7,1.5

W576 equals 1.2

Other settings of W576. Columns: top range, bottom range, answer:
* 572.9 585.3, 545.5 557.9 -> 1.18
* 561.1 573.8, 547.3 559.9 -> 1.06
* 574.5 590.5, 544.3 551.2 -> 1.17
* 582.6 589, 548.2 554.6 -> 1.19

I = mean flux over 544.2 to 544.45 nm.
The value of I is 23.2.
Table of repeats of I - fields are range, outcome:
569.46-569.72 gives 23.5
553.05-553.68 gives 20.4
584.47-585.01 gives 24.6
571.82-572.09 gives 22.8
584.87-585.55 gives 22.9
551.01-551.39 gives 21.6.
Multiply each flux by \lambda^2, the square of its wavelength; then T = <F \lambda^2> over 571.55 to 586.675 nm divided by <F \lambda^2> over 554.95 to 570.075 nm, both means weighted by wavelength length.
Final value 1.13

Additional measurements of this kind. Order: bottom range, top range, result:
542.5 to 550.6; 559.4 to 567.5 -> 1.05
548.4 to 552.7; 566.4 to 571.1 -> 1.10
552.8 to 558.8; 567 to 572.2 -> 1.09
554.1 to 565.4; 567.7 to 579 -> 1.08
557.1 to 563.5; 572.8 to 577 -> 1.08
